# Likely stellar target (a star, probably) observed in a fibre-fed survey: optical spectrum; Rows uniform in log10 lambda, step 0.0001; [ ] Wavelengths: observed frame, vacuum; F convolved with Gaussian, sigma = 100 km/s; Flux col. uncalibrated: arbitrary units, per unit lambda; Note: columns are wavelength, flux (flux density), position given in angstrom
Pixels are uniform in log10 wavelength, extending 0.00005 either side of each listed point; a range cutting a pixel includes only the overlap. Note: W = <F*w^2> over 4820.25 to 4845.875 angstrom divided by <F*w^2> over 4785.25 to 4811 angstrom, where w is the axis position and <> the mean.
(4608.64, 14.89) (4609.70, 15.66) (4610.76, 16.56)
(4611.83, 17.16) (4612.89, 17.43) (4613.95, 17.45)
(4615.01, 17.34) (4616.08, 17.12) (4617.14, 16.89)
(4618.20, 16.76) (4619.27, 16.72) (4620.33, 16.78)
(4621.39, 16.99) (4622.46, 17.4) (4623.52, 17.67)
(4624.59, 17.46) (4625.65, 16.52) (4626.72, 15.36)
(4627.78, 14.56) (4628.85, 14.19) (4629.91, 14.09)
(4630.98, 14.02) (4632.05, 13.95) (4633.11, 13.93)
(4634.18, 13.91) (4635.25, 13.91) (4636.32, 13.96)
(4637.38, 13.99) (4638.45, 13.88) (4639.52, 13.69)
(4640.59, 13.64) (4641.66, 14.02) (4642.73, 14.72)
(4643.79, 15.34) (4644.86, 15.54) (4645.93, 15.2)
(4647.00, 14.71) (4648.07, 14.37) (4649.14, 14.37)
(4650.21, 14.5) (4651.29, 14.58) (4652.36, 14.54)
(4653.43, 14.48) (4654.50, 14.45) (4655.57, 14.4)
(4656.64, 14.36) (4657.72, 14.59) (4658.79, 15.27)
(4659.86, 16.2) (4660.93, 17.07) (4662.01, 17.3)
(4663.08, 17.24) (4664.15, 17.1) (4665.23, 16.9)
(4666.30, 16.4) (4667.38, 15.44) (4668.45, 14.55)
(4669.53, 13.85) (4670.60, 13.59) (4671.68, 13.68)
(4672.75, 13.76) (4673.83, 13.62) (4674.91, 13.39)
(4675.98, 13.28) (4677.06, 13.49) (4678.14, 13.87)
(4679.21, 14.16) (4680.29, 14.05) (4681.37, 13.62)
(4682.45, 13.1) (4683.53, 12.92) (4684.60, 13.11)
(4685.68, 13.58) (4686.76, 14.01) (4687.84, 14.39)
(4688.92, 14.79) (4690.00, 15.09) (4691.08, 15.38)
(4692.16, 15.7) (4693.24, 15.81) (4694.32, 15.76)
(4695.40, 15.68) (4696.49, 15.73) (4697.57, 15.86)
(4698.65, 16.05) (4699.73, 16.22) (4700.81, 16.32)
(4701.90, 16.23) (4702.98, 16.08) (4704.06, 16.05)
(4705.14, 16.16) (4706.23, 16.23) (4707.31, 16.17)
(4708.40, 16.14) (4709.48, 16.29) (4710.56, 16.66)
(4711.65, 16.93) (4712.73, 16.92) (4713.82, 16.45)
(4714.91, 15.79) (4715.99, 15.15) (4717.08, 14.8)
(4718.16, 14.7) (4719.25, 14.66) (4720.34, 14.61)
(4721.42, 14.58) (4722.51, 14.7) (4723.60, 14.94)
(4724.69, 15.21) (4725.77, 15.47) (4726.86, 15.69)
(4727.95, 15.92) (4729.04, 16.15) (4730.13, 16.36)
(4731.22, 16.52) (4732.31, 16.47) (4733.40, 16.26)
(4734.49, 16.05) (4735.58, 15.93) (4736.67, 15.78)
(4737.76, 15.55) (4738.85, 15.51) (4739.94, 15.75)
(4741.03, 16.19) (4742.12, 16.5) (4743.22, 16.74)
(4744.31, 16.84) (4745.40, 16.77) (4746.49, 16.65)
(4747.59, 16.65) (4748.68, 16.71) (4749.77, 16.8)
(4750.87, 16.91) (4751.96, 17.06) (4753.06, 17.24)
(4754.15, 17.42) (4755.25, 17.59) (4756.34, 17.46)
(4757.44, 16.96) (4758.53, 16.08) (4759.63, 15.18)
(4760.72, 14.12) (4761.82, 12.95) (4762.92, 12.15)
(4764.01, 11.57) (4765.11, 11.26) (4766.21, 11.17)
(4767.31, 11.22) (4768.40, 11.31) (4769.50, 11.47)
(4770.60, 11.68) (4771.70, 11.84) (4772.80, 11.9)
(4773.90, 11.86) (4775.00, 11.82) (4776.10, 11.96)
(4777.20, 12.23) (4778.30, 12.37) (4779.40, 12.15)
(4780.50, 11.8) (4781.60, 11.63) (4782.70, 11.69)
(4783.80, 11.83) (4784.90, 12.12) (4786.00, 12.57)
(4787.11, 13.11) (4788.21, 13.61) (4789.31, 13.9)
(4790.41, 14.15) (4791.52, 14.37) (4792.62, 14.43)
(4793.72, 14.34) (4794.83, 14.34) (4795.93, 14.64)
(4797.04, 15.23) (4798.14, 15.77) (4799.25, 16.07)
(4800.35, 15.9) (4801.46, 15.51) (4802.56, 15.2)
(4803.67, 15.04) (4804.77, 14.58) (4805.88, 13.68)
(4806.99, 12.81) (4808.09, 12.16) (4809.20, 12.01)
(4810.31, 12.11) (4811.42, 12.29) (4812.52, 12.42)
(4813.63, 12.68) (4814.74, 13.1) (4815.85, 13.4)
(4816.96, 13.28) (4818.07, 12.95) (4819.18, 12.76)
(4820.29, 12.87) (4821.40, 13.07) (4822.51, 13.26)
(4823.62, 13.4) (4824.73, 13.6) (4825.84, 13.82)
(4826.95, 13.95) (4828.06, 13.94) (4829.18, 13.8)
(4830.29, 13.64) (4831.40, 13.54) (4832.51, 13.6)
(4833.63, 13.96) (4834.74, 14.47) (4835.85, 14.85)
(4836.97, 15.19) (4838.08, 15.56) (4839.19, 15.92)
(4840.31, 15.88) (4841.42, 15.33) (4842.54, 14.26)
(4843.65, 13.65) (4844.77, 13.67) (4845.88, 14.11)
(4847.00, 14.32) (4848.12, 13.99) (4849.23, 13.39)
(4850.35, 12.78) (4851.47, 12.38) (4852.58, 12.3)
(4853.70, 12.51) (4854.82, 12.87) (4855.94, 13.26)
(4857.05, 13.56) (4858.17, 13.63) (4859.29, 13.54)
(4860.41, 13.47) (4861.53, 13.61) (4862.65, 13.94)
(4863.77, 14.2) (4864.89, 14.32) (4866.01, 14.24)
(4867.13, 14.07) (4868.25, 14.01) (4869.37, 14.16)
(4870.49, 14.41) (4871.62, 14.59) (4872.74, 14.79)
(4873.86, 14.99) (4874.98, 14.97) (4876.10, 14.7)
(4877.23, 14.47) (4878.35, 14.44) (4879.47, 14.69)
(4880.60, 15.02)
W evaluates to 1.0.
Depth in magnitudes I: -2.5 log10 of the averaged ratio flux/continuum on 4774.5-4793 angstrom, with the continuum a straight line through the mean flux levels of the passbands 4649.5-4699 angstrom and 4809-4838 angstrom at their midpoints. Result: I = 0.091 mag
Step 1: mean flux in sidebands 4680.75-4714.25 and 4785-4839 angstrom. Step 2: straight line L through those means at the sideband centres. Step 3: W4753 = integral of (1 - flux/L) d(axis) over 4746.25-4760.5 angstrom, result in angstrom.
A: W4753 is -2.0 angstrom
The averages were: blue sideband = 15.5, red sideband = 13.9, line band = 16.8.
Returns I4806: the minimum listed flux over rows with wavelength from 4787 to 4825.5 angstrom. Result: 12.01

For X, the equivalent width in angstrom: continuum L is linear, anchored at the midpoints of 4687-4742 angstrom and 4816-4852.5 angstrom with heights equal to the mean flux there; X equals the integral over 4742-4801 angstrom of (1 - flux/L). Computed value 3.1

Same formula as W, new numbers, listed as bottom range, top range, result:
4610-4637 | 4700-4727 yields 1.03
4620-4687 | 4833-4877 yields 1.04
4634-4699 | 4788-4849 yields 1.02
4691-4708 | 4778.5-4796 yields 0.85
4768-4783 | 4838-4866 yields 1.21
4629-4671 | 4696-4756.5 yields 1.12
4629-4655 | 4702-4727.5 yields 1.13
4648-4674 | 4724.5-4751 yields 1.11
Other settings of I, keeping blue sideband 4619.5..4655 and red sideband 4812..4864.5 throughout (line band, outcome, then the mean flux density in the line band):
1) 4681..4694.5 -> 0.02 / 14.4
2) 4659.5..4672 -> -0.08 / 15.8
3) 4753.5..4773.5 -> 0.05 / 13.5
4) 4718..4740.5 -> -0.09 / 15.6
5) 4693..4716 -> -0.12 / 16.1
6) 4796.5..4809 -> -0.06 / 14.7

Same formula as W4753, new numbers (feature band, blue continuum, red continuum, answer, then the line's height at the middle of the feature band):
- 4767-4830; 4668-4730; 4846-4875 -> 4.7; 14.3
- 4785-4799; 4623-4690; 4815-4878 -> -0.1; 14.1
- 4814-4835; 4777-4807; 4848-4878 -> 0.5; 13.8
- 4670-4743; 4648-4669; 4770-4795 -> -4.8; 14.4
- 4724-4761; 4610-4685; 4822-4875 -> -4.5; 14.6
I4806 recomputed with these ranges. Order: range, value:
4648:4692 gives 12.92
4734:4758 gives 15.51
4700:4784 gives 11.17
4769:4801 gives 11.47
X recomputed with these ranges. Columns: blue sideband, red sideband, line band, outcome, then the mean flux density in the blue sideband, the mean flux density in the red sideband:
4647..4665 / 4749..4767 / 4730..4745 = -1.0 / 15.3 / 15.1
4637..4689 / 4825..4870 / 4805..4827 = 1.7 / 14.6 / 13.9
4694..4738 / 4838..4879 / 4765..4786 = 4.6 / 15.8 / 14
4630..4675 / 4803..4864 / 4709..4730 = -1.8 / 14.7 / 13.6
